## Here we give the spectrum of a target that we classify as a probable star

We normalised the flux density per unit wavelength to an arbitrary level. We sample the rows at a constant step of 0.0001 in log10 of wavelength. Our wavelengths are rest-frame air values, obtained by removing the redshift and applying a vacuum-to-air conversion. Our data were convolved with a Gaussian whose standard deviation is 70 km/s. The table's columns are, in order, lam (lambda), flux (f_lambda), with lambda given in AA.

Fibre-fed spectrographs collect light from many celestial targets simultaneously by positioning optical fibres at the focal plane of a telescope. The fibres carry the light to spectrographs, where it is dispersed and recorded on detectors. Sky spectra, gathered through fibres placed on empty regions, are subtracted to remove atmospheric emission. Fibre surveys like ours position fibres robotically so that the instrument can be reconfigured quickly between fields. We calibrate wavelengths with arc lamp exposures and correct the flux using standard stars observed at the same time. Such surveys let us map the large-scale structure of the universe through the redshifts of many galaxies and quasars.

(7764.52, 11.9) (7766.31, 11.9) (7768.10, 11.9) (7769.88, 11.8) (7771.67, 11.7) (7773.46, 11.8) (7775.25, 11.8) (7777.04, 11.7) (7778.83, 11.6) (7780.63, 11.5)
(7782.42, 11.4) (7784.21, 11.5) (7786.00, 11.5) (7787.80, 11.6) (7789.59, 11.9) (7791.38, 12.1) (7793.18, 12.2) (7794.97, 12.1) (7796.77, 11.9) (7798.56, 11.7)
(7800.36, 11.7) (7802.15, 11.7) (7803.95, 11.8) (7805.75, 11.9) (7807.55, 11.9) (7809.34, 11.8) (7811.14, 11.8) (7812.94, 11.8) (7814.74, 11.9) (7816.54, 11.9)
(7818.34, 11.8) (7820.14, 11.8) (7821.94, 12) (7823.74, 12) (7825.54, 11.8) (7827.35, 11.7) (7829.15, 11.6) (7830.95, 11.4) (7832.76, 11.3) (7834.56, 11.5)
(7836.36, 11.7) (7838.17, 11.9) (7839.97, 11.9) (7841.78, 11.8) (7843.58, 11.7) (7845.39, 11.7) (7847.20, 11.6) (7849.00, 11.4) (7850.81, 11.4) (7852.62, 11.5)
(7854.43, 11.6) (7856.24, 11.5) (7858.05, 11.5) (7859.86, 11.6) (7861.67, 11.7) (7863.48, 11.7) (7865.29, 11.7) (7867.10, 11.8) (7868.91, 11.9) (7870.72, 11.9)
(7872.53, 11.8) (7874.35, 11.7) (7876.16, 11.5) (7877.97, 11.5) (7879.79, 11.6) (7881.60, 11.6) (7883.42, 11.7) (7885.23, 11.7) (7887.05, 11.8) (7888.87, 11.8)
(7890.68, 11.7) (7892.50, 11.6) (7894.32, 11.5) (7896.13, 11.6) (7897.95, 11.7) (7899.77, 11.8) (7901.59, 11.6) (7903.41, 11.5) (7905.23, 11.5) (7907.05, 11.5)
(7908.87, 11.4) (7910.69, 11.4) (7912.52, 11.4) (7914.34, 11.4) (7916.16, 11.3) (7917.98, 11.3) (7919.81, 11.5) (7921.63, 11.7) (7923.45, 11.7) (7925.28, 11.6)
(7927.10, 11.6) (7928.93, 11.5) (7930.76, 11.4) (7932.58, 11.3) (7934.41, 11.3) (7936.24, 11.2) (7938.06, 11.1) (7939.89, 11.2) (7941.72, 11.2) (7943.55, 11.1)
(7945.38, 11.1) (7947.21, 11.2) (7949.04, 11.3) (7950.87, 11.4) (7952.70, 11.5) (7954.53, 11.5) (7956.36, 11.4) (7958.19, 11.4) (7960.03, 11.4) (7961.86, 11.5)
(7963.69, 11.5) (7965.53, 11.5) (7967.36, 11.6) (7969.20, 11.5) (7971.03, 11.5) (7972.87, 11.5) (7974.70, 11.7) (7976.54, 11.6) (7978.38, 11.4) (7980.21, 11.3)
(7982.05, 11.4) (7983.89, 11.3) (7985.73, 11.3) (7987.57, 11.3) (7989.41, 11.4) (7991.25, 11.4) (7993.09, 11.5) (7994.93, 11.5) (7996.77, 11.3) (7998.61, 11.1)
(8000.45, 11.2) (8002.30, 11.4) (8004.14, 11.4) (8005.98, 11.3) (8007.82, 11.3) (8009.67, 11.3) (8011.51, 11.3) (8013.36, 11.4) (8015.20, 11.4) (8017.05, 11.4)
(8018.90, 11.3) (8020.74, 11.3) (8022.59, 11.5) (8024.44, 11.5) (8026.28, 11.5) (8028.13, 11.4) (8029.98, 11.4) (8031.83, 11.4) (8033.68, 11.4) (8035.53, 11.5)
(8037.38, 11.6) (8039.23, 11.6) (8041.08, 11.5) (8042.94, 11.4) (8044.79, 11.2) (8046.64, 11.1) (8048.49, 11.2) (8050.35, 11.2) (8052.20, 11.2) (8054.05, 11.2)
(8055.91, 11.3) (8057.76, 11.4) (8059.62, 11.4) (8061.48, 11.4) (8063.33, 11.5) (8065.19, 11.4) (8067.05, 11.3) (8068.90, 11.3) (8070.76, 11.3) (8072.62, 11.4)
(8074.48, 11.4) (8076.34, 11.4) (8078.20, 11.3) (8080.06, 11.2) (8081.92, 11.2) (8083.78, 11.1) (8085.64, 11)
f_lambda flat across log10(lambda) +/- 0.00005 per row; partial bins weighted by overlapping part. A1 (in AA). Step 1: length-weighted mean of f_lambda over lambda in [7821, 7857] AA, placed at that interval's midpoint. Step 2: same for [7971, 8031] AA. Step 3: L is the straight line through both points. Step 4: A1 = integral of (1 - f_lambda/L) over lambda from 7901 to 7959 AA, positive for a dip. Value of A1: 0.57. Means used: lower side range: 11.6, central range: 11.4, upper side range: 11.4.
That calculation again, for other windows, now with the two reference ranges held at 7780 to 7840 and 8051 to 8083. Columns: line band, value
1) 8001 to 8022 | 0.1 AA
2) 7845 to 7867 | 0.2 AA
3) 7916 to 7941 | 0.3 AA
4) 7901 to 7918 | 0.2 AA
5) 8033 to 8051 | 0.0 AA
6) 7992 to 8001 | 0.1 AA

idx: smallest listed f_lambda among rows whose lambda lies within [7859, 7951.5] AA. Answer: 11.1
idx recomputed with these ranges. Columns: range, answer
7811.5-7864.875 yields 11.3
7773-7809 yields 11.4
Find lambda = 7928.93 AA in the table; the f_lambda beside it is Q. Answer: 11.5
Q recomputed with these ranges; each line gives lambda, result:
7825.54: 11.8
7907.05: 11.5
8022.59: 11.5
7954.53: 11.5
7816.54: 11.9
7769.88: 11.8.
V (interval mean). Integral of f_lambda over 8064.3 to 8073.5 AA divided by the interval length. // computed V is 11.3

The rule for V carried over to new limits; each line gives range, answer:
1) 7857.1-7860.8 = 11.5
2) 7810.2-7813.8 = 11.8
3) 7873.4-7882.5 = 11.6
